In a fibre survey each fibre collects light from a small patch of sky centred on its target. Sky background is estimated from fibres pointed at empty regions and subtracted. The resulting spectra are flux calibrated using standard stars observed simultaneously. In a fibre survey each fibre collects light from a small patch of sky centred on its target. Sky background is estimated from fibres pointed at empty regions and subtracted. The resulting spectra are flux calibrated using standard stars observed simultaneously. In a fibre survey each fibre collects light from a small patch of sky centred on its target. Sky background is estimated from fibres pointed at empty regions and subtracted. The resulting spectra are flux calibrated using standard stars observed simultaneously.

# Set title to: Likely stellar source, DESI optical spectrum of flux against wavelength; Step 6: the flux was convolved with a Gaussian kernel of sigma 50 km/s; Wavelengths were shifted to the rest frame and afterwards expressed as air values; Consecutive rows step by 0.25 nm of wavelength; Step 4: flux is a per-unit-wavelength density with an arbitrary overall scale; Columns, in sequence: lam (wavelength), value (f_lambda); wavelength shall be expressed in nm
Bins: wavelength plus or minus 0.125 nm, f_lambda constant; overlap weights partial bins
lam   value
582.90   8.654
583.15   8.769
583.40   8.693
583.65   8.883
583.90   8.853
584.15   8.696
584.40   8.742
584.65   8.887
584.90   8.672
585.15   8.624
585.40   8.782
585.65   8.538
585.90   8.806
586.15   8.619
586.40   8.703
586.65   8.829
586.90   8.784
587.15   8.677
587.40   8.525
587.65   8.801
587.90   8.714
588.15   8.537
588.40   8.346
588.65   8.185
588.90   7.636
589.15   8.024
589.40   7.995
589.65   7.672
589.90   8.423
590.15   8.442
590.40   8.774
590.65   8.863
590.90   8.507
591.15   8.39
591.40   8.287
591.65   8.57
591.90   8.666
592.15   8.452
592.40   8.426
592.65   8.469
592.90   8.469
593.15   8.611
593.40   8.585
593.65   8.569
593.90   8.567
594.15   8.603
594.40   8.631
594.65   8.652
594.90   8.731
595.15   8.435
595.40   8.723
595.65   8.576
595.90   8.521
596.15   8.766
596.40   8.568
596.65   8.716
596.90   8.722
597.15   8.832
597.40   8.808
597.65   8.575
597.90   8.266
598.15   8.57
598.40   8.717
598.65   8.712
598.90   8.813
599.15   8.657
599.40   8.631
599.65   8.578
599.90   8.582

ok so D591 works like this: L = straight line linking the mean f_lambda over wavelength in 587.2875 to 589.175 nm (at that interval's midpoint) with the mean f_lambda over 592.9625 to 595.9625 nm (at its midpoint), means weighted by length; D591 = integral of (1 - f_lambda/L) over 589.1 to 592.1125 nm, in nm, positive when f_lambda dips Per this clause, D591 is 0.02 nm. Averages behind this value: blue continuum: 8.36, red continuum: 8.6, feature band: 8.4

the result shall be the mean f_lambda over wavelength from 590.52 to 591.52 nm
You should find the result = 8.51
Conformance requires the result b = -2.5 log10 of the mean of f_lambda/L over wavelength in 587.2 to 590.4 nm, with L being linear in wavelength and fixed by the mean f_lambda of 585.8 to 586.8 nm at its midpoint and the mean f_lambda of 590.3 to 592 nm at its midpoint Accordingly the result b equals 0.04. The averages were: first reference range 8.74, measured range 8.3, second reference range 8.58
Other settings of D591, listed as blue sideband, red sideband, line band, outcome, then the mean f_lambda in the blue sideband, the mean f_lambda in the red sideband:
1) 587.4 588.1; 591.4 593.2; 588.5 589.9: 0.11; 8.69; 8.5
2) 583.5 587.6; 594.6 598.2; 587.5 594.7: 0.20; 8.73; 8.63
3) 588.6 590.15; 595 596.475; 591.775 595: -0.07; 8.02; 8.6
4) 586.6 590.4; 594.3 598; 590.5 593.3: -0.01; 8.38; 8.64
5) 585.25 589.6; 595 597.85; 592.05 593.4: 0.01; 8.49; 8.65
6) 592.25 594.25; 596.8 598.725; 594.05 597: -0.02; 8.54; 8.65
